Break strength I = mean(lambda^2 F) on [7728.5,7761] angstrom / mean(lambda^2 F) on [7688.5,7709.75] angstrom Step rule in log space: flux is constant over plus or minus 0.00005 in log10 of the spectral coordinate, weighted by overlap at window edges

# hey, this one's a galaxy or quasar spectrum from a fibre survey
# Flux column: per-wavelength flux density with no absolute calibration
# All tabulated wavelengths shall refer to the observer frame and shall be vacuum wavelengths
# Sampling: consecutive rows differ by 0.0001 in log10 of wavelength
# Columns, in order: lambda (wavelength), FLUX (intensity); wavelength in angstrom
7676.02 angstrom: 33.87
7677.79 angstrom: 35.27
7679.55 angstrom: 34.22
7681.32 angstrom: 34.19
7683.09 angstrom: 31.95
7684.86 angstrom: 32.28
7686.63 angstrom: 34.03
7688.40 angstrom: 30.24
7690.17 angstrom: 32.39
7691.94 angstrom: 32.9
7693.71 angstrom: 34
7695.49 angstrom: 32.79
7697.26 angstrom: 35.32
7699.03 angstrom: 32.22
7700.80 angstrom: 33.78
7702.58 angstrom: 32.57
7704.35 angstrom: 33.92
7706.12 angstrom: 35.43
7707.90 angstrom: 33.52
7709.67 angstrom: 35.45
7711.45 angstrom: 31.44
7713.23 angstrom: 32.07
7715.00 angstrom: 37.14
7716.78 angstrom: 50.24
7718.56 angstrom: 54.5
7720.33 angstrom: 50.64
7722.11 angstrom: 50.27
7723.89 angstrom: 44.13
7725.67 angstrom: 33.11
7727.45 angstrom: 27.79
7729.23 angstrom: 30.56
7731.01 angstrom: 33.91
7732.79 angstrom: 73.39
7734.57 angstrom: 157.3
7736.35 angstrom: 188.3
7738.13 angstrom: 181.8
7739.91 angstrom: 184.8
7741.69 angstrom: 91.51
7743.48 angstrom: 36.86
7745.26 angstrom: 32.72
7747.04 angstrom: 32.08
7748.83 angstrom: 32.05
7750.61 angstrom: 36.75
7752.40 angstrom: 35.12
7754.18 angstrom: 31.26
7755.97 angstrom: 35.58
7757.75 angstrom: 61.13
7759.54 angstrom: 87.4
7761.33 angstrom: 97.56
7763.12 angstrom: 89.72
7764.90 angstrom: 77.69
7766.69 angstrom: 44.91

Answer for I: 2.30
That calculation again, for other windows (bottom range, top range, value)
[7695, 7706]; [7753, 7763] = 1.93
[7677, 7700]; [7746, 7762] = 1.50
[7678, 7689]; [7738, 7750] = 2.37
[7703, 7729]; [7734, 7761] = 2.10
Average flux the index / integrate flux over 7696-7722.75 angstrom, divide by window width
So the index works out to 38.4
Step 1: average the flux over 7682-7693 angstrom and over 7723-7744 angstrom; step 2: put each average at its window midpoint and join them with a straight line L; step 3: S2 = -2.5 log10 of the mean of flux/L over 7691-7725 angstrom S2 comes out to 0.45 mag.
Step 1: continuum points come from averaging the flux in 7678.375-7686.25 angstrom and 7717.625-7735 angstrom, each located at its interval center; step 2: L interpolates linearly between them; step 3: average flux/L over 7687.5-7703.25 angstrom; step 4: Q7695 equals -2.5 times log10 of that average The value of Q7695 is 0.19 mag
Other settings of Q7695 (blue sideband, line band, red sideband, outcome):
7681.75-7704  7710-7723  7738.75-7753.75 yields 0.060 mag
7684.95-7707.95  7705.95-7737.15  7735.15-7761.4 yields 0.030 mag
